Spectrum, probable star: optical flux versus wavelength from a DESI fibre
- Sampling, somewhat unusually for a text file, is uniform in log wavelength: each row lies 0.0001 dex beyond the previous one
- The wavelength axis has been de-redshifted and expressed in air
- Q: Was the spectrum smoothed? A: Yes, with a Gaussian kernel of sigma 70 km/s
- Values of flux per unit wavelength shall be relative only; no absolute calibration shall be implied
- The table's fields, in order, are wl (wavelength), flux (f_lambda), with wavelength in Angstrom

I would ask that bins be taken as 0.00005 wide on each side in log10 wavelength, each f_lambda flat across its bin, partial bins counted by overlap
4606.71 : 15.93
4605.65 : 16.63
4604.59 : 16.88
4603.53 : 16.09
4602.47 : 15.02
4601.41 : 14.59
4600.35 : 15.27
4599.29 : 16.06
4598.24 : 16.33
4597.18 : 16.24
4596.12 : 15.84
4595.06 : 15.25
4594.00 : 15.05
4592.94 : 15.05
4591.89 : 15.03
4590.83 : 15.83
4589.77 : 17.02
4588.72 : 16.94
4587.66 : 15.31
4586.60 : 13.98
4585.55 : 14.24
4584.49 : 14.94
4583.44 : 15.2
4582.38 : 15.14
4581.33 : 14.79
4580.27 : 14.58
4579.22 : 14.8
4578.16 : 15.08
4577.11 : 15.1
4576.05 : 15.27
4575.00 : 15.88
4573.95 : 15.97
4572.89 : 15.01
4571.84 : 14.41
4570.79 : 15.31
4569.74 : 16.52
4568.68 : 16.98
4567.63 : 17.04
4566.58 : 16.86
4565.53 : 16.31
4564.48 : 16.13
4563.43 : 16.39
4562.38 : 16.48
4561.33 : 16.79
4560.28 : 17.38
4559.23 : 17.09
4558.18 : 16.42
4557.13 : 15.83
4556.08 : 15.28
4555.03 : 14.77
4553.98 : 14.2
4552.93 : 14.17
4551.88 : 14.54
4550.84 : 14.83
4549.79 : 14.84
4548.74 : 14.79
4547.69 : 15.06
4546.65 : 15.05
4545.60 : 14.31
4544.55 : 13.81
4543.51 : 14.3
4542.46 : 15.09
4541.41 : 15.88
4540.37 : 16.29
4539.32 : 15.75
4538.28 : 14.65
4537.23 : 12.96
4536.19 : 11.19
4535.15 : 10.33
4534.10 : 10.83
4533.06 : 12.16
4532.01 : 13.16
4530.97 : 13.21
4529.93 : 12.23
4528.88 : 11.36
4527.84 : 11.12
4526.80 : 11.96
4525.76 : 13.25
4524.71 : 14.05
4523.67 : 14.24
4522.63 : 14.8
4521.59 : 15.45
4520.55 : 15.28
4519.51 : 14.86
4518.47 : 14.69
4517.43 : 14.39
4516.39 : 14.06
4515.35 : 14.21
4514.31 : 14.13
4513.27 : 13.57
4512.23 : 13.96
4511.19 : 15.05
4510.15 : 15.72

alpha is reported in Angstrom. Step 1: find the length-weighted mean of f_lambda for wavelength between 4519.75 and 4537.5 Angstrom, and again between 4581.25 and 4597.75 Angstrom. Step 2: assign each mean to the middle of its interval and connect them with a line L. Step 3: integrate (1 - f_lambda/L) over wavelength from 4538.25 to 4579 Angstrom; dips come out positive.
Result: -4.2 Angstrom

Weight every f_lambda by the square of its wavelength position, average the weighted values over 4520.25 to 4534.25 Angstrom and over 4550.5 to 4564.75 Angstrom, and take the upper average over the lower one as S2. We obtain 1.2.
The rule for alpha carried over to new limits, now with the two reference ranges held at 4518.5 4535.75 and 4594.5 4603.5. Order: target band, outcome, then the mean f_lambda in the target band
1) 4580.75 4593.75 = -0.1 Angstrom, 15.3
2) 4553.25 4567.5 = -1.9 Angstrom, 16.1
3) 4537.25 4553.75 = -1.3 Angstrom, 14.8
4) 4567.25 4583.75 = -0.7 Angstrom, 15.4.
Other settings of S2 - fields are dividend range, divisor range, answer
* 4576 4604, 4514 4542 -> 1.16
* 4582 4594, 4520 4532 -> 1.18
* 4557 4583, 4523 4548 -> 1.20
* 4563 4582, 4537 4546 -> 1.07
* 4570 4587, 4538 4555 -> 1.03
